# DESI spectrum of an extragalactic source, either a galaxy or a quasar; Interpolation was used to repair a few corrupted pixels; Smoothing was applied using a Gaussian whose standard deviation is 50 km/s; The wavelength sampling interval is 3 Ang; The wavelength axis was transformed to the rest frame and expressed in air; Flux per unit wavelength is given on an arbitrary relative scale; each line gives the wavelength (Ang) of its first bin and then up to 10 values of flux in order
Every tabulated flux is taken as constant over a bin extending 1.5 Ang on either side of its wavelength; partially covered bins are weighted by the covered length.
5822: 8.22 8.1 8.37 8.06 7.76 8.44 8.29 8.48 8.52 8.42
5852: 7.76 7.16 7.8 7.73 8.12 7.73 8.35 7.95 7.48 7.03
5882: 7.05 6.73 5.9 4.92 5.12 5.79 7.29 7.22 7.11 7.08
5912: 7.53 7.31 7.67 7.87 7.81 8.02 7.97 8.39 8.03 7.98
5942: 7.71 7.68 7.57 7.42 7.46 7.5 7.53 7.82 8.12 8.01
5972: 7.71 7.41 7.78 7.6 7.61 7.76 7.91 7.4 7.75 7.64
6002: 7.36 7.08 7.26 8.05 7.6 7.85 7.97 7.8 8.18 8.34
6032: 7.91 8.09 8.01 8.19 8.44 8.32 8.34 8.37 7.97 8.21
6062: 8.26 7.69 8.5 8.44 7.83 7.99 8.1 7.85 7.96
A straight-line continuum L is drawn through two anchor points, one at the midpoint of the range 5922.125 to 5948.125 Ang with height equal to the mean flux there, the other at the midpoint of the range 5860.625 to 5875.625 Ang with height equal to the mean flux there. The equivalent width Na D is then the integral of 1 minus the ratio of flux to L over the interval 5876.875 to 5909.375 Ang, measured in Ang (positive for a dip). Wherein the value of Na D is 6.01 Ang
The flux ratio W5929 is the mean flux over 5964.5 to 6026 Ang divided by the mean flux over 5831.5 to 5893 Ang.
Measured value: 1.0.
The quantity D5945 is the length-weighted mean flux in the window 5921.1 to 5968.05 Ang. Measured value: 7.81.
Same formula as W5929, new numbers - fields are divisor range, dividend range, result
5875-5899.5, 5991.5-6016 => 1.20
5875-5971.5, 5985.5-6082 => 1.09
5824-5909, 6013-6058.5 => 1.09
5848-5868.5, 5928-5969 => 1.00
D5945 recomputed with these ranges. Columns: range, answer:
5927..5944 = 8.01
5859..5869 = 7.88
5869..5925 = 6.99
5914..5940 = 7.9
